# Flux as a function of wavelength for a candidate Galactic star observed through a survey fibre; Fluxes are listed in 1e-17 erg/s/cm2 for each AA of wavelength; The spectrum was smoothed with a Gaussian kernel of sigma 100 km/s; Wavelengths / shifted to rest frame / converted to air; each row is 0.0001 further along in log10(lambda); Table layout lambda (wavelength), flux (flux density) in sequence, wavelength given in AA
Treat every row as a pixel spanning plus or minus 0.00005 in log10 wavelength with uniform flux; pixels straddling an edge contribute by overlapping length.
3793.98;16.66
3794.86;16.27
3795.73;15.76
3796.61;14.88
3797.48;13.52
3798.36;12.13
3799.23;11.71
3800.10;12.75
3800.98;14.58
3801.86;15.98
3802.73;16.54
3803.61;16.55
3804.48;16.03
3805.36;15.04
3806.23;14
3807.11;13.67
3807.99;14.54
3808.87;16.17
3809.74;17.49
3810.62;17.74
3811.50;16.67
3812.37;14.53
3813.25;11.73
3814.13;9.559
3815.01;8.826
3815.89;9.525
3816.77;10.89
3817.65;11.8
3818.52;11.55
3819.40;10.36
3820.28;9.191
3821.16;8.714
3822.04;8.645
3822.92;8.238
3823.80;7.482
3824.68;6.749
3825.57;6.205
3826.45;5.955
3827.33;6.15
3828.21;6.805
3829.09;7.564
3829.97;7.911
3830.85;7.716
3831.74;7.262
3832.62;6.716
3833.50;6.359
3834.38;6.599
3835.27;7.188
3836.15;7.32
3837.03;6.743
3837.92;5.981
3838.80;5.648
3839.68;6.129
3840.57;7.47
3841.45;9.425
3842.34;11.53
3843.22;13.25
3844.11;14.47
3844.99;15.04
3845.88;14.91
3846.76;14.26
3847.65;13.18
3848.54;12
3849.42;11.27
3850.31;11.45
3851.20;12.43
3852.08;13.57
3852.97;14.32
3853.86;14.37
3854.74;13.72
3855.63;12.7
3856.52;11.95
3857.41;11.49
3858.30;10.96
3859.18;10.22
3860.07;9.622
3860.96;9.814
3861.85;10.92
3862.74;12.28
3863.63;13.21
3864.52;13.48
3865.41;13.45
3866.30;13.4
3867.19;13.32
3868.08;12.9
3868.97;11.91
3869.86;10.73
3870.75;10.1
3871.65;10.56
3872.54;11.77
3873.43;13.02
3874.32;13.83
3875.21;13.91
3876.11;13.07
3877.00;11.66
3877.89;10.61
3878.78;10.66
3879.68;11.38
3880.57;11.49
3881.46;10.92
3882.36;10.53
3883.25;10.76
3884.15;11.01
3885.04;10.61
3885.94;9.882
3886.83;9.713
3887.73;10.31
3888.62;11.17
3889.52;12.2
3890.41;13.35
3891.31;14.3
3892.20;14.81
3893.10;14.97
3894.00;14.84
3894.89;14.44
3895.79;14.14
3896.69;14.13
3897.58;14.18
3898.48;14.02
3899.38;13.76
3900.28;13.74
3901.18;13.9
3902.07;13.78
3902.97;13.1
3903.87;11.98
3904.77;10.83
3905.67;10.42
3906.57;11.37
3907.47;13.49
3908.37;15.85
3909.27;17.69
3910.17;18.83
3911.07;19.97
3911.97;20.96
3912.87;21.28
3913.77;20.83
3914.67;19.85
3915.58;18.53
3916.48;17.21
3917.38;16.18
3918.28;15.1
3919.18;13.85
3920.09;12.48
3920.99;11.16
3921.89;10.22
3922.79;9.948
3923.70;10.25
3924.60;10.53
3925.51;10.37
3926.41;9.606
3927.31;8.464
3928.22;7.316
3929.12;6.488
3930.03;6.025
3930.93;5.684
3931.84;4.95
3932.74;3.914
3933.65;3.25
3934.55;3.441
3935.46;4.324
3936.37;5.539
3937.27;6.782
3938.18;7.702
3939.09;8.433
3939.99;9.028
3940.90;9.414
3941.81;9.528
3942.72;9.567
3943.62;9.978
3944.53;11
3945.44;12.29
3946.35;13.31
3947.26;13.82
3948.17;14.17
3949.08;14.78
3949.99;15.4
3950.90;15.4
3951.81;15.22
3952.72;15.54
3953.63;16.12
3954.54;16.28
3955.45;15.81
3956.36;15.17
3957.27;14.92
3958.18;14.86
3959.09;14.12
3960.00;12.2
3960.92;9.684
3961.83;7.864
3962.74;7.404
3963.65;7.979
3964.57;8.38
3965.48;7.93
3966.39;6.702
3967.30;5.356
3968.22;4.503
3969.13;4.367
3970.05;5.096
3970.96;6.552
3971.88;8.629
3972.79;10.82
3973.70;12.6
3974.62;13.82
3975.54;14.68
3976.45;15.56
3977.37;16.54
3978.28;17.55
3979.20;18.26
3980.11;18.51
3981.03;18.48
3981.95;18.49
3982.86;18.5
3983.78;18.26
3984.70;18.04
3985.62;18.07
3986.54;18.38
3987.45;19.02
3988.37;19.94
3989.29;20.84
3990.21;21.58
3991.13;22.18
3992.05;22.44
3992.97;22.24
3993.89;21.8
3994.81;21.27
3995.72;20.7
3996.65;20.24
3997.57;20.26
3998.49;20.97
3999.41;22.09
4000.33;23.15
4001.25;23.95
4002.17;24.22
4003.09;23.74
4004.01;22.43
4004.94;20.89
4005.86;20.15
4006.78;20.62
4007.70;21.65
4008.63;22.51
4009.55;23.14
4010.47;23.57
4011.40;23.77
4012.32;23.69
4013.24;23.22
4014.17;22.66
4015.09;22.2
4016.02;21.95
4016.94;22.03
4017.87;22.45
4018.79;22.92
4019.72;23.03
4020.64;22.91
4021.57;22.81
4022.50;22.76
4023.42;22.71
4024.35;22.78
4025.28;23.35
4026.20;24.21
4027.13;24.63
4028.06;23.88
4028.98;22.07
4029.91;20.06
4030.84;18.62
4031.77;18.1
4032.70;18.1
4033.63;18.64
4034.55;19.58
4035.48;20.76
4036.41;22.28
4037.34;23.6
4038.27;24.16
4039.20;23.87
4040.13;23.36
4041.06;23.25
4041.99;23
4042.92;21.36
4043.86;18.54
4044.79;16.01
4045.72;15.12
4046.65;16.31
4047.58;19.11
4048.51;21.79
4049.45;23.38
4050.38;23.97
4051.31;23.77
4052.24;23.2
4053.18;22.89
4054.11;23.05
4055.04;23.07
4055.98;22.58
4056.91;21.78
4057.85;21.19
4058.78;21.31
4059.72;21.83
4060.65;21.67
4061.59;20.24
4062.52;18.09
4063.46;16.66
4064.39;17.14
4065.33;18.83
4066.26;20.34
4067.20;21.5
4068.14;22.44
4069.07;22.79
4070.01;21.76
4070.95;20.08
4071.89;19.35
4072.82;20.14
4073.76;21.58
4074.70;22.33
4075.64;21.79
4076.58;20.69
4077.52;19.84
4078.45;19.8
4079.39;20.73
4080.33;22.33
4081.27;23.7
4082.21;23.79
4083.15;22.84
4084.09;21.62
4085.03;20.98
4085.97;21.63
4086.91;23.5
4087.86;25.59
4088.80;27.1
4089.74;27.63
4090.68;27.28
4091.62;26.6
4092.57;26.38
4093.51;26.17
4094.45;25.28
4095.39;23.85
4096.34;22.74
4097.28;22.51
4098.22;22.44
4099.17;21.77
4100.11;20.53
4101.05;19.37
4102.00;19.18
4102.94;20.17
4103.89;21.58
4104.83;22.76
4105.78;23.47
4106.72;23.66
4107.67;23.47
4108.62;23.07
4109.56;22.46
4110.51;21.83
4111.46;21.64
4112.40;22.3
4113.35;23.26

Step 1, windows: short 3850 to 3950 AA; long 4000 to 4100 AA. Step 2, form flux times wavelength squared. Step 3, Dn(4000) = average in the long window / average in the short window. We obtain 2.0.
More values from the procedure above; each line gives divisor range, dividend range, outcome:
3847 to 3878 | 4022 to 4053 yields 1.91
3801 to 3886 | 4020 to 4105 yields 2.17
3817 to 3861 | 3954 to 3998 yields 1.62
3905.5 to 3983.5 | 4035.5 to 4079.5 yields 1.86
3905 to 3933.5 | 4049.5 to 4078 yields 1.79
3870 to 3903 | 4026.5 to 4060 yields 1.86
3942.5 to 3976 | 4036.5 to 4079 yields 1.94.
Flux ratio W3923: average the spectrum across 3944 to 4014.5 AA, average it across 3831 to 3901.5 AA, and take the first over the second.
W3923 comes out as 1.43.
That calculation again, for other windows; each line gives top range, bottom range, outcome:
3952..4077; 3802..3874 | 1.72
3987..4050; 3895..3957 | 1.76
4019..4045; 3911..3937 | 1.96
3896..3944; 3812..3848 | 1.28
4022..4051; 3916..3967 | 2.01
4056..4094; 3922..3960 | 2.10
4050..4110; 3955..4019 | 1.28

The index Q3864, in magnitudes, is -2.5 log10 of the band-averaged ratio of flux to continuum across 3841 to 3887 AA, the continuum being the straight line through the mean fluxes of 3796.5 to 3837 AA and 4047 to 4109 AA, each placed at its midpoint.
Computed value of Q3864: 0.074 mag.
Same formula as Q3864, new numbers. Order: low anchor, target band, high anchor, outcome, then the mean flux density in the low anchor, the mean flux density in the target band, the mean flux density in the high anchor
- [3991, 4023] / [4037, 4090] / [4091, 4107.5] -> 0.06 mag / 22.3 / 21.6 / 22.9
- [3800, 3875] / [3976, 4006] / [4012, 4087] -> -0.09 mag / 11.3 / 20.3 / 21.5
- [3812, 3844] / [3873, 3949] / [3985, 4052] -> 0.17 mag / 8.48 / 11.9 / 21.6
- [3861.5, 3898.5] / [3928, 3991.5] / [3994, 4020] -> 0.49 mag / 12.3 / 12.1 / 22.3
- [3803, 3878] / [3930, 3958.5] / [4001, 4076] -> 0.49 mag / 11.2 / 10.7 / 21.6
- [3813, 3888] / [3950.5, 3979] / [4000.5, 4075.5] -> 0.43 mag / 10.5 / 11.6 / 21.6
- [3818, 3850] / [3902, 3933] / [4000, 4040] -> 0.15 mag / 8.97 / 12.9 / 22.3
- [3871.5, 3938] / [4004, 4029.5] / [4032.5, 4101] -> -0.20 mag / 12.1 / 22.7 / 21.9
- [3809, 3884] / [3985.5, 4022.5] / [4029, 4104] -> -0.18 mag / 10.8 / 21.9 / 21.7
